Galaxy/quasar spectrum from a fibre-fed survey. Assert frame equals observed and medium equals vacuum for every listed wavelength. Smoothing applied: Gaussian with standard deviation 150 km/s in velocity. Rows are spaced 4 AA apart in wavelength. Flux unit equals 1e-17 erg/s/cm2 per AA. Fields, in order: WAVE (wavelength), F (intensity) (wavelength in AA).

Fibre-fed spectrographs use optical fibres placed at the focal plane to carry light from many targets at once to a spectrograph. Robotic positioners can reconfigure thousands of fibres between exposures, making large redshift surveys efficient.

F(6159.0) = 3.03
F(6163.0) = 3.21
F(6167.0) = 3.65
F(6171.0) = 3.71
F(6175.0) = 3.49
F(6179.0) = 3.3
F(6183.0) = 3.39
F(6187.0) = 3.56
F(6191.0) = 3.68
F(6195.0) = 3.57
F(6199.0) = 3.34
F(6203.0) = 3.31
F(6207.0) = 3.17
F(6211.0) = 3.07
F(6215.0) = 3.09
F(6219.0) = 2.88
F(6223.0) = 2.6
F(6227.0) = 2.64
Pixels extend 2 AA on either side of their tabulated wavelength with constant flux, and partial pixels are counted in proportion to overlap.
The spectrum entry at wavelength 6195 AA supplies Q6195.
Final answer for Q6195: 3.57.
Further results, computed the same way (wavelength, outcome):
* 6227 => 2.64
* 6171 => 3.71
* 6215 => 3.09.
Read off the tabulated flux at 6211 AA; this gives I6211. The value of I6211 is 3.07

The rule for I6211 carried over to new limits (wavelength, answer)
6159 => 3.03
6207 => 3.17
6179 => 3.3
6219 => 2.88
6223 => 2.6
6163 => 3.21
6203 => 3.31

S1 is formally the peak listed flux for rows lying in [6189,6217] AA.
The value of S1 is 3.68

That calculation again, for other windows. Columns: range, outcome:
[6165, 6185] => 3.71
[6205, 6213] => 3.17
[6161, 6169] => 3.65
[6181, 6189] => 3.56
